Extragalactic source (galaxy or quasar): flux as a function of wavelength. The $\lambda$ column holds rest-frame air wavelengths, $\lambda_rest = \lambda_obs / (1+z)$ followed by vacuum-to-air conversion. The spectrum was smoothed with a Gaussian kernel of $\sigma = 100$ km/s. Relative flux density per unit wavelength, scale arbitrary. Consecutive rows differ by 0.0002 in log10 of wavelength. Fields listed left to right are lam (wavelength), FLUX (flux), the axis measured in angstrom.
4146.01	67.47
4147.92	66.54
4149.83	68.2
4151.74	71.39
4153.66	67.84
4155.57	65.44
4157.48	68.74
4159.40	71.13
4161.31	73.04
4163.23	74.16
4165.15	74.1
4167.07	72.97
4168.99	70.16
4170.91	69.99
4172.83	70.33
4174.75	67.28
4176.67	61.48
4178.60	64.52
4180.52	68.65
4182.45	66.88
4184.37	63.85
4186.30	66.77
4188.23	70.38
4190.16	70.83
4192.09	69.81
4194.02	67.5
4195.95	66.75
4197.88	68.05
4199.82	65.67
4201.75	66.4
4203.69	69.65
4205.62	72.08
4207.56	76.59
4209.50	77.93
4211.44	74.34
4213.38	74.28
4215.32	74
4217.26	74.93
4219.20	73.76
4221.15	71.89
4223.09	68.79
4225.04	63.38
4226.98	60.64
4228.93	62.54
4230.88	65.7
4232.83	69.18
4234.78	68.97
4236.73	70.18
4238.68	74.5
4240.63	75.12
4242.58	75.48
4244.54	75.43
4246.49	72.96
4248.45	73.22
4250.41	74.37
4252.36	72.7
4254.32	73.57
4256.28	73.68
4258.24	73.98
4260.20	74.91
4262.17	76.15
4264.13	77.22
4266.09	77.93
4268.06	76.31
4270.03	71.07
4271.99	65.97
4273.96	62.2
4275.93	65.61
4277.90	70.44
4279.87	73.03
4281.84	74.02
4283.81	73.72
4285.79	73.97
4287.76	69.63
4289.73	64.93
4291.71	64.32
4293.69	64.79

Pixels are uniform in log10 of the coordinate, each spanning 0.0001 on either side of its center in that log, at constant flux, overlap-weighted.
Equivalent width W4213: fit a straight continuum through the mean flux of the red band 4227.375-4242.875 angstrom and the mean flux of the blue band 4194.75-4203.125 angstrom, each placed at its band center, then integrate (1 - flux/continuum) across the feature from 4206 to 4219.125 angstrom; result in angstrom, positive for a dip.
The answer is -1.4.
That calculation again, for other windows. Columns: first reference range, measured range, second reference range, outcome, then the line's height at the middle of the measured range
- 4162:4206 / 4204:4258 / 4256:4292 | -1.3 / 70.2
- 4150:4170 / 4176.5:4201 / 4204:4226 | 1.6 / 71.8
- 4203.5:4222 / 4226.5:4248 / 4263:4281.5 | 0.8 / 72.9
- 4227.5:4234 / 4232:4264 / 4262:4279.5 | -2.6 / 68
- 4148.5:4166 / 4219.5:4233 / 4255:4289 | 1.0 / 71.5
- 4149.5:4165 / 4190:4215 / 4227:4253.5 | 0.0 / 70.8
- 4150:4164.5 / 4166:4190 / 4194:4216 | 0.9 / 70.6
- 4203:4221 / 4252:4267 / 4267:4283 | -0.9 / 70.9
